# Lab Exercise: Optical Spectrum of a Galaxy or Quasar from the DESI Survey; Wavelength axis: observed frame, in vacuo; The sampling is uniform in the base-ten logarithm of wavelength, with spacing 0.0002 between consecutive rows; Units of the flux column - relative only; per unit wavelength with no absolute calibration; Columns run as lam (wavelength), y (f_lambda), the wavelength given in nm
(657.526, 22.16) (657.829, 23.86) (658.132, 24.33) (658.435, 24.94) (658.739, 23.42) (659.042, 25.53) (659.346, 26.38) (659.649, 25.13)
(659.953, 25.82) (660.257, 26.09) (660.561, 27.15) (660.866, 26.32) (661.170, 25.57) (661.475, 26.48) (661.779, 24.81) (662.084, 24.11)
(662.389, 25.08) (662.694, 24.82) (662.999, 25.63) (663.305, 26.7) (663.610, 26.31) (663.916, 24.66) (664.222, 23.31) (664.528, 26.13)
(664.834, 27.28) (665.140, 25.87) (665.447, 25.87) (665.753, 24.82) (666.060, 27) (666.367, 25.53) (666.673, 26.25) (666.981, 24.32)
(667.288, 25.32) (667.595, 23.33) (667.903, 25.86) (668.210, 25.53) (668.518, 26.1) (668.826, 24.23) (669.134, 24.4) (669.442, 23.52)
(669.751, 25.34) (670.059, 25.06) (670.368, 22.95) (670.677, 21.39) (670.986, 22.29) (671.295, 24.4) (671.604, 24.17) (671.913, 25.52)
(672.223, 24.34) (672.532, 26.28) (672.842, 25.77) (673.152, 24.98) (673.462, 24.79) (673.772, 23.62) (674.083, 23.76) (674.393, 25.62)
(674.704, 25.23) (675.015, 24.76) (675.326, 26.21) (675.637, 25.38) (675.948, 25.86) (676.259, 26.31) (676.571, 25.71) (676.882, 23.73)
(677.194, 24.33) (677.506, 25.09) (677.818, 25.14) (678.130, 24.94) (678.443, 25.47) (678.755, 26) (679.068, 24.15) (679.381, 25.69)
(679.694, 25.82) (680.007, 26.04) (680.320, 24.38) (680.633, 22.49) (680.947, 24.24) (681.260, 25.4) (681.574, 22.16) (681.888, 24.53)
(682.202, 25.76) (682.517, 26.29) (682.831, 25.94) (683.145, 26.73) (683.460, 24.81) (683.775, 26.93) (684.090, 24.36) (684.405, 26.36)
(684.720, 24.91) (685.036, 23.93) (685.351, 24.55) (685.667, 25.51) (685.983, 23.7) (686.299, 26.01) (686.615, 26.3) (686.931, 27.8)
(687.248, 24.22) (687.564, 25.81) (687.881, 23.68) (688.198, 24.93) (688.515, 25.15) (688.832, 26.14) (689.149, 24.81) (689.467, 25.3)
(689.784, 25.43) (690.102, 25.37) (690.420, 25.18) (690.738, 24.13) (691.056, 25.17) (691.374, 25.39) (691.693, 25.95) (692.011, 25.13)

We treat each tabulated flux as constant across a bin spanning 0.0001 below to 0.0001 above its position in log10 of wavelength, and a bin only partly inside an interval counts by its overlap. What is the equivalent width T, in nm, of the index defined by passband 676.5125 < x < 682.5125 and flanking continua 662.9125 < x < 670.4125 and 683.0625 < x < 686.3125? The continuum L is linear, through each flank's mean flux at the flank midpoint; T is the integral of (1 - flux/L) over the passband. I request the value 0.094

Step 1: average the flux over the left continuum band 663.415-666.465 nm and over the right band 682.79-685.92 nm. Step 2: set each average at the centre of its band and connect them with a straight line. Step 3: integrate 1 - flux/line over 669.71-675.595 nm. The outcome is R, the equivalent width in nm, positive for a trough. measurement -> 0.23 nm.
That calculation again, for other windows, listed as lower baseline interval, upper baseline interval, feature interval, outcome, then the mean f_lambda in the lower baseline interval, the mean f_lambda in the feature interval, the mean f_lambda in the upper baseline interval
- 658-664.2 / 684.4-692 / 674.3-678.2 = 0.01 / 25.4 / 25.3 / 25.2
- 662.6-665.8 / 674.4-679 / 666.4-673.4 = 0.23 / 25.6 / 24.6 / 25.3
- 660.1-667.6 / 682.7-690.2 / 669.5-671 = 0.12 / 25.6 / 23.5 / 25.4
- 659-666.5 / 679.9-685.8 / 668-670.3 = 0.06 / 25.7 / 24.8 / 25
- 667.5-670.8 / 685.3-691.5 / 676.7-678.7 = -0.01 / 24.4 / 24.9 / 25.2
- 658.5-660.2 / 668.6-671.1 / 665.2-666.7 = -0.10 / 25.3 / 25.9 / 23.7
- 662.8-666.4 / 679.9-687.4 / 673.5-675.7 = 0.04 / 25.7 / 24.9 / 25.1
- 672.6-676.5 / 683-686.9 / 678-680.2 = -0.01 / 25.2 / 25.4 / 25.4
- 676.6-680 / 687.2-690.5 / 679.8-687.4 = -0.01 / 25.1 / 25.1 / 25.1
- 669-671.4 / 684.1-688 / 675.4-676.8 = -0.09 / 23.6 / 25.7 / 25.2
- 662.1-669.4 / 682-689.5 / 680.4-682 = 0.10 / 25.4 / 23.8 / 25.4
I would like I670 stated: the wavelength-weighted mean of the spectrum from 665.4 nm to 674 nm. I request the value 24.7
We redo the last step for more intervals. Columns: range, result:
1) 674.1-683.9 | 25.2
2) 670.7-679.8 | 25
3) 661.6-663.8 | 25.4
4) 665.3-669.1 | 25.3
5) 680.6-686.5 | 25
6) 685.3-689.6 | 25.3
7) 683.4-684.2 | 25.5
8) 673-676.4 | 25.1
